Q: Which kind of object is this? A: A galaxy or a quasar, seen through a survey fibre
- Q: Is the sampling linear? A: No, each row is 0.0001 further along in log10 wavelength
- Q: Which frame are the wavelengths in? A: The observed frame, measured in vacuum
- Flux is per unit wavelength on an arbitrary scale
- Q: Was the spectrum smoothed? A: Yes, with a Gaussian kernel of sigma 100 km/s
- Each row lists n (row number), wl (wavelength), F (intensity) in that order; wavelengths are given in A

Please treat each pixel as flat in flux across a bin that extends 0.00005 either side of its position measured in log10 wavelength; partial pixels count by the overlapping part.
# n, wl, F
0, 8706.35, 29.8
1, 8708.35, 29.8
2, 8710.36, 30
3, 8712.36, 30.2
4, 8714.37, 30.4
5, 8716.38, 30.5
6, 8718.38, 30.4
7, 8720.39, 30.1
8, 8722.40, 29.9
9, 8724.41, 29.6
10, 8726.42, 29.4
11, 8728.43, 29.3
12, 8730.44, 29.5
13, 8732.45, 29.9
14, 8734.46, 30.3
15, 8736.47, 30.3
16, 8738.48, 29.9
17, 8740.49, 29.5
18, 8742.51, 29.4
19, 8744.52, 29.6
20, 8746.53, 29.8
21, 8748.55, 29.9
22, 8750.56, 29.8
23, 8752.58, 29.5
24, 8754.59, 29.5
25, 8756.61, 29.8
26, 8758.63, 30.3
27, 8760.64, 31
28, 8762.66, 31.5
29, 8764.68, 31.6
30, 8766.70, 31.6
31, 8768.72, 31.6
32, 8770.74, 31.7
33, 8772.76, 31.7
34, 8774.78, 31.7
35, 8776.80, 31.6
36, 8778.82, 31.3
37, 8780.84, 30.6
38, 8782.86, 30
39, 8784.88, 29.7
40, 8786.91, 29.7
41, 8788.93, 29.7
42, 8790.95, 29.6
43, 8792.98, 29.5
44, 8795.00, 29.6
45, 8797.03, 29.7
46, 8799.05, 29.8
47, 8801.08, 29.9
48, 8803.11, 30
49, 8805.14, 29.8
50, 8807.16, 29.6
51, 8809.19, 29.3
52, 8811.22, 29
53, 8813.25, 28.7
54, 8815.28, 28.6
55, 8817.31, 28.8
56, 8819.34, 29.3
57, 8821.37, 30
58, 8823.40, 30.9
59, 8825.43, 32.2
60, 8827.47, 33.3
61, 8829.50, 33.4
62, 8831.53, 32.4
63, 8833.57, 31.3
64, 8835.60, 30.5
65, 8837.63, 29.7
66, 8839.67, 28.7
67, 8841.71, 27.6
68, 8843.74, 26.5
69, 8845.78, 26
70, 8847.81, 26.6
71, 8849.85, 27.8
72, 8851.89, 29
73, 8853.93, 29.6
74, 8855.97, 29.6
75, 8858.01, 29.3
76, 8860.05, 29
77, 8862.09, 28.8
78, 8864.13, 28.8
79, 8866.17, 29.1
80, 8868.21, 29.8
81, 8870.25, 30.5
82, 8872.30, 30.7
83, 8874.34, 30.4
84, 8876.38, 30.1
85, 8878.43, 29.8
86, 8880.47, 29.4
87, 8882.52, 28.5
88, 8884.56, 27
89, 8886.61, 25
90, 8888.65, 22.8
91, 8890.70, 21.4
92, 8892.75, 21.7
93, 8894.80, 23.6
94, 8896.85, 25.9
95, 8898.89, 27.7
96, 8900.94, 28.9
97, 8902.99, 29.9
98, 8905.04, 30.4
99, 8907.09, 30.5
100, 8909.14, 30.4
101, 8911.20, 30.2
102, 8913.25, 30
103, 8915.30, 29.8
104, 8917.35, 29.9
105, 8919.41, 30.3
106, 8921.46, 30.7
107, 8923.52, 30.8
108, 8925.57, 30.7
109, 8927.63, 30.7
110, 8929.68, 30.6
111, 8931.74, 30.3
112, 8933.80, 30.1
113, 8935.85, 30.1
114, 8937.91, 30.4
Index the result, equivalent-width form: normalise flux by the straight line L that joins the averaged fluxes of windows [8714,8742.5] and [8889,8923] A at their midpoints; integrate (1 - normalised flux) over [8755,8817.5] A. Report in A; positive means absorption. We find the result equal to -1.9 A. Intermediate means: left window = 29.9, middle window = 30.2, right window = 28.1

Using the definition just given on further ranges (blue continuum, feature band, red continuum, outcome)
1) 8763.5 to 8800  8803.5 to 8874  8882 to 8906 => -3.2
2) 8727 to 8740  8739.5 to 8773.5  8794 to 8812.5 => -0.8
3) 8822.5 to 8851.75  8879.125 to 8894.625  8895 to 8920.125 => 2.3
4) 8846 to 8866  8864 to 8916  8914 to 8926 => 2.5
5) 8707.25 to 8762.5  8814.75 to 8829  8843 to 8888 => -0.7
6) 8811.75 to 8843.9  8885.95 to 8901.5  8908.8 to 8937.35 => 3.0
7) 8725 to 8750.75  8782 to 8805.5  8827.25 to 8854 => -0.2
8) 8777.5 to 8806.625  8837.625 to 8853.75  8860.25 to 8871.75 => 1.0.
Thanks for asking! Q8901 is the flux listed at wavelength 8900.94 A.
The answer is 28.9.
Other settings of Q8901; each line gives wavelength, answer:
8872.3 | 30.7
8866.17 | 29.1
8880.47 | 29.4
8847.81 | 26.6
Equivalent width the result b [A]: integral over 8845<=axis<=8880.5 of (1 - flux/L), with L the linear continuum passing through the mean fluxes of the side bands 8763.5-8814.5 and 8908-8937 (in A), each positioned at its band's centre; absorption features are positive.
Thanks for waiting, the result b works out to 1.4 A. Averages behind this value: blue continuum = 30.3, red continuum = 30.3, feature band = 29.1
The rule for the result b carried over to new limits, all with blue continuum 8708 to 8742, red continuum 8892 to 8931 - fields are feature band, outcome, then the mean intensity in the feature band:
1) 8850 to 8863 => 0.1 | 29.1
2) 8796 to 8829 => -0.5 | 30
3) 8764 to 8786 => -1.1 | 31.2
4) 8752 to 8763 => -0.2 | 30.2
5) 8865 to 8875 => -0.3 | 30.1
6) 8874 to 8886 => 0.1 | 29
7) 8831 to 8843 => -0.2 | 29.9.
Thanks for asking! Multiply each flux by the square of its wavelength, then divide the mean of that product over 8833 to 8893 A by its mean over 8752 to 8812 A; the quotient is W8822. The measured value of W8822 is 0.95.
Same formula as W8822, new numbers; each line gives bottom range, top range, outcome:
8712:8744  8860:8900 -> 0.95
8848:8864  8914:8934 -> 1.07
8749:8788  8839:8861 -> 0.93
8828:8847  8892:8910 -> 0.95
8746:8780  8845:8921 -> 0.95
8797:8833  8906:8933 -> 1.03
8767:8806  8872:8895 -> 0.90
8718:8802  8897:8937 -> 1.03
